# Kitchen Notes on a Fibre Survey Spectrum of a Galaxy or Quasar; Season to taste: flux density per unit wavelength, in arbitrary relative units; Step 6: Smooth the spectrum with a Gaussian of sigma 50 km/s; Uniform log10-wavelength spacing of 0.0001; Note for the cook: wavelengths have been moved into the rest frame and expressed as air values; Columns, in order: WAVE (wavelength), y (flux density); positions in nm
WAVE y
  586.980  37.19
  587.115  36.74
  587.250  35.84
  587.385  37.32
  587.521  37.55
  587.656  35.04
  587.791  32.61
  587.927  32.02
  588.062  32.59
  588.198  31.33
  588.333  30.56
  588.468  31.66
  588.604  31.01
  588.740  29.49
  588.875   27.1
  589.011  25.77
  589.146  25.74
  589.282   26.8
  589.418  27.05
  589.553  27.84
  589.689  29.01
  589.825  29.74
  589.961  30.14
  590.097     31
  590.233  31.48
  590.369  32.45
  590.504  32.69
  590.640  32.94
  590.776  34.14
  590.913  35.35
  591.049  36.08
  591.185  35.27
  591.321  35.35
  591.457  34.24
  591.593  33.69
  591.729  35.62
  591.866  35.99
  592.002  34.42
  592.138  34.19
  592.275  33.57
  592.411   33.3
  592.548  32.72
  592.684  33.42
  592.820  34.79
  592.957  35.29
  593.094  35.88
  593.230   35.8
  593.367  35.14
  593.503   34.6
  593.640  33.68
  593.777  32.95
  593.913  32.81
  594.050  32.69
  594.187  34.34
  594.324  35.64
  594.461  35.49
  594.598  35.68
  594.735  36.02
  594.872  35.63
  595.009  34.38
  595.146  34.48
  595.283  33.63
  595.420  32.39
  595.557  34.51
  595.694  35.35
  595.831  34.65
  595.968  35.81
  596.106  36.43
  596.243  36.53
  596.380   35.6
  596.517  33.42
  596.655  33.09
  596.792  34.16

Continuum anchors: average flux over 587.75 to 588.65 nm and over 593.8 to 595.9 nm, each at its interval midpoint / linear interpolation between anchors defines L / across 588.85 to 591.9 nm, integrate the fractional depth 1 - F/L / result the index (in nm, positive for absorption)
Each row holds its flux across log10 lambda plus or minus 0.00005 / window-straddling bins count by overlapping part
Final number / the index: 0.10 nm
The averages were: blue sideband 31.7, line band 31.6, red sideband 34.5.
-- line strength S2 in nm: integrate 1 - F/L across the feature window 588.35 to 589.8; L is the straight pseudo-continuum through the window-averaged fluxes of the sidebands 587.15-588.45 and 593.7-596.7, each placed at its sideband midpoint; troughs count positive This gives 0.24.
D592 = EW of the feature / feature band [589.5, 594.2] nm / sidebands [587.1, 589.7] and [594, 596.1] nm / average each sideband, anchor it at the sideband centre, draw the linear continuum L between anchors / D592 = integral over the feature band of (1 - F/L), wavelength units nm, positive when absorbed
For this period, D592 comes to -0.07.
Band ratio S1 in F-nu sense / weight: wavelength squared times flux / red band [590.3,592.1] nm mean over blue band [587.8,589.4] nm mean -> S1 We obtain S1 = 1.2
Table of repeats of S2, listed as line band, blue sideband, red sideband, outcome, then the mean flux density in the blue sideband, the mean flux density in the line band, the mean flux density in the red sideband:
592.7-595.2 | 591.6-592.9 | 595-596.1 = -0.03 nm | 34.2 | 34.7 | 34.5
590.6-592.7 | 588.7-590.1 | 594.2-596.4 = -0.26 nm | 28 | 34.4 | 35.1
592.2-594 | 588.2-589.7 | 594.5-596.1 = -0.08 nm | 28.5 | 34.1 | 34.8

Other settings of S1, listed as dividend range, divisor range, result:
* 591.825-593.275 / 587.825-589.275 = 1.18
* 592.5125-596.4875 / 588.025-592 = 1.12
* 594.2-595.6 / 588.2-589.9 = 1.24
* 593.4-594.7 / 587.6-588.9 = 1.11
